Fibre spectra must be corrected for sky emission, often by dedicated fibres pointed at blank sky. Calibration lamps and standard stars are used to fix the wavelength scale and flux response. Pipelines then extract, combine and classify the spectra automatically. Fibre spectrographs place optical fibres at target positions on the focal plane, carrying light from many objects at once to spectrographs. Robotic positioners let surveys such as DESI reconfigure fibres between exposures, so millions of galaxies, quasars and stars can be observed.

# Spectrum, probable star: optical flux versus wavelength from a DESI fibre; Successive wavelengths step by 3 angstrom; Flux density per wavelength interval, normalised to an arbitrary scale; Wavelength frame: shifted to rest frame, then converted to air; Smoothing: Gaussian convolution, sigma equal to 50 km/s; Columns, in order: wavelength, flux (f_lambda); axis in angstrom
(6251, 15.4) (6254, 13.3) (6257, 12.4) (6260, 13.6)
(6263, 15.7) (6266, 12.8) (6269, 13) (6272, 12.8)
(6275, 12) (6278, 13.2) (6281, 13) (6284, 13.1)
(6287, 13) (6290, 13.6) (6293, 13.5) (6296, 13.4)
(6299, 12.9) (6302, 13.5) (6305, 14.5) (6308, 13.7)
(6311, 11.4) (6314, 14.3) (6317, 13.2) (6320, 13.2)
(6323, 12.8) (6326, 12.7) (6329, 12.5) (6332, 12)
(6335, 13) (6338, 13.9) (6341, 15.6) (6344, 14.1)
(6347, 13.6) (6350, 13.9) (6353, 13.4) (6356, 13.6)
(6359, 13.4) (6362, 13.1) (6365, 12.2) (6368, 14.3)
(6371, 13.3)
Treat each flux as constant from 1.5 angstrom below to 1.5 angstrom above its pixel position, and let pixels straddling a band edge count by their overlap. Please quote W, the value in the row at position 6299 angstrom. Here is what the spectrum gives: 12.9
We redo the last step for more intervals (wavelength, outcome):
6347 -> 13.6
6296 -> 13.4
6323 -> 12.8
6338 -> 13.9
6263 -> 15.7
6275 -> 12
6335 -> 13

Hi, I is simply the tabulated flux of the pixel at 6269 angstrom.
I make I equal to 13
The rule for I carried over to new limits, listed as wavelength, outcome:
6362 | 13.1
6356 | 13.6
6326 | 12.7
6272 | 12.8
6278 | 13.2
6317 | 13.2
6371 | 13.3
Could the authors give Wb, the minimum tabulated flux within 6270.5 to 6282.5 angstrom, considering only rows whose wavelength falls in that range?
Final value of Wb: 12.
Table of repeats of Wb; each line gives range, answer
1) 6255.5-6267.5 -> 12.4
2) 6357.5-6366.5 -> 12.2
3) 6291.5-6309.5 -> 12.9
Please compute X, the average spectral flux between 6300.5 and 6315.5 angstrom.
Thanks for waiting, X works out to 13.5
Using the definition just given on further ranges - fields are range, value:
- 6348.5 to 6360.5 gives 13.6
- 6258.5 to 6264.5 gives 14.6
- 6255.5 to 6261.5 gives 13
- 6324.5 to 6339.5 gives 12.8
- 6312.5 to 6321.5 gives 13.6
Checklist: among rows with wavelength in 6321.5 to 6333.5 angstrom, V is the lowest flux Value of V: 12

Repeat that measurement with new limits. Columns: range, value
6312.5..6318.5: 13.2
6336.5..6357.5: 13.4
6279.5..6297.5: 13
